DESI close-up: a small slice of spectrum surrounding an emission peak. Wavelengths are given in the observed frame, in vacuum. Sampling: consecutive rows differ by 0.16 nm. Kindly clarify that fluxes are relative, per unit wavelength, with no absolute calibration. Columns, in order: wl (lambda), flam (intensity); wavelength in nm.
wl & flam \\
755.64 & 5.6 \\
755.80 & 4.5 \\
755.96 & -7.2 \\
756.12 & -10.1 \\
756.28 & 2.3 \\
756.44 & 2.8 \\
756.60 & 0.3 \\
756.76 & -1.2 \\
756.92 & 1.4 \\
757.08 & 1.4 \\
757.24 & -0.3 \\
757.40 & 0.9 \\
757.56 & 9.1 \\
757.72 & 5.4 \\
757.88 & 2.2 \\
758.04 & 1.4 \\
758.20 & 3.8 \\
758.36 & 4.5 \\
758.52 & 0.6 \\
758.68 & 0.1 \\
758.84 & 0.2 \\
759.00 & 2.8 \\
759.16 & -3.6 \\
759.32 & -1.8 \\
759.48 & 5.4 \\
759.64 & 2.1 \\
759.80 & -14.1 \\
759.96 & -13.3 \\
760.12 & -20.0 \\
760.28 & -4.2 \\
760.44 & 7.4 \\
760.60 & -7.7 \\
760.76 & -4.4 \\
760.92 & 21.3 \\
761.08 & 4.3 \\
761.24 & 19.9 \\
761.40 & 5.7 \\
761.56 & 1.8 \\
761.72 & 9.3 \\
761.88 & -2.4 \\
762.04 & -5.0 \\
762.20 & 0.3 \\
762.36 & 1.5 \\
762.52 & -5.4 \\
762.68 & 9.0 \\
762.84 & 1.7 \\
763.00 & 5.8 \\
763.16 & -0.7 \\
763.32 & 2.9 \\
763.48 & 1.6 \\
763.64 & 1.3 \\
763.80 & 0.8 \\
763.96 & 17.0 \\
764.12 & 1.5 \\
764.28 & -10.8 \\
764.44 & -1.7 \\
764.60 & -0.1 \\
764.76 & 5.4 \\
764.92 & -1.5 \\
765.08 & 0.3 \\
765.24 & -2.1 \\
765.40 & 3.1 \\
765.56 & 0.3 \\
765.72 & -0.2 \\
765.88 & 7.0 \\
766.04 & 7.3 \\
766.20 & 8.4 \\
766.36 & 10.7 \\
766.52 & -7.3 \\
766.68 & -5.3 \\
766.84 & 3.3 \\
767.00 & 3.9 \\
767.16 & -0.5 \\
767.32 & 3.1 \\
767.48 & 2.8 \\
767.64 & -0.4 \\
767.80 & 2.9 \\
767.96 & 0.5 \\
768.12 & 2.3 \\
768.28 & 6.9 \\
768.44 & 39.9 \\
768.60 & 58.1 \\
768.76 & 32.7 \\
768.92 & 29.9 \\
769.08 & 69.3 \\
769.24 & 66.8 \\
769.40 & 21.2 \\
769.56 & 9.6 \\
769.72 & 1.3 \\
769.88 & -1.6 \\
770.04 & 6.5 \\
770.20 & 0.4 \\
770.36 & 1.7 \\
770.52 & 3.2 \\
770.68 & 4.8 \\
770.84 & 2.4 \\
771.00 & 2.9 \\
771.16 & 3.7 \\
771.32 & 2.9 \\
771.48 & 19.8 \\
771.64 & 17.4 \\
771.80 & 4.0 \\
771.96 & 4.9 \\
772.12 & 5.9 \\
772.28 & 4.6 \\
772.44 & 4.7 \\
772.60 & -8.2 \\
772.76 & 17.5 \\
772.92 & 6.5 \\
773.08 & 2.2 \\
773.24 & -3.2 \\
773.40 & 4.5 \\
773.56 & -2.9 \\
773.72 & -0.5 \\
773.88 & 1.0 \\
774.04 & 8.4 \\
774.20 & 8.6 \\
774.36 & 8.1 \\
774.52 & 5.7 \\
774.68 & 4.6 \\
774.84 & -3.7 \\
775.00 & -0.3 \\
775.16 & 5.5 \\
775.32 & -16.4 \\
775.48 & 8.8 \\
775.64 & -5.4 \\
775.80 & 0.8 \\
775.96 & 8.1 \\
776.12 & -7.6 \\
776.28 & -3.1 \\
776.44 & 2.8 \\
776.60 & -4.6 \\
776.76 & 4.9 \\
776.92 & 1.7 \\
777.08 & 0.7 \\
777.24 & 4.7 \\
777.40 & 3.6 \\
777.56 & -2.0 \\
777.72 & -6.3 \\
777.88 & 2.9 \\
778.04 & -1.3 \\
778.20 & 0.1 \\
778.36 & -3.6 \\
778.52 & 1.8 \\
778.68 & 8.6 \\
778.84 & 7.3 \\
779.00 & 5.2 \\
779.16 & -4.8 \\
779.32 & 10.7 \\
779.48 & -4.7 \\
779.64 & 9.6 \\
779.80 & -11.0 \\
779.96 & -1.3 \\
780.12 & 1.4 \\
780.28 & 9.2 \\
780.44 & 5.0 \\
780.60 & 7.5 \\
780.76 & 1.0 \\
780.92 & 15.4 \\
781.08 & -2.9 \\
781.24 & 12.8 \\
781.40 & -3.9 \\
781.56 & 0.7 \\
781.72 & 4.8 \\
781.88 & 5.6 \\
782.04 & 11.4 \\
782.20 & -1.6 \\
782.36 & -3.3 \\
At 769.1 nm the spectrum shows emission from [O II] 3727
